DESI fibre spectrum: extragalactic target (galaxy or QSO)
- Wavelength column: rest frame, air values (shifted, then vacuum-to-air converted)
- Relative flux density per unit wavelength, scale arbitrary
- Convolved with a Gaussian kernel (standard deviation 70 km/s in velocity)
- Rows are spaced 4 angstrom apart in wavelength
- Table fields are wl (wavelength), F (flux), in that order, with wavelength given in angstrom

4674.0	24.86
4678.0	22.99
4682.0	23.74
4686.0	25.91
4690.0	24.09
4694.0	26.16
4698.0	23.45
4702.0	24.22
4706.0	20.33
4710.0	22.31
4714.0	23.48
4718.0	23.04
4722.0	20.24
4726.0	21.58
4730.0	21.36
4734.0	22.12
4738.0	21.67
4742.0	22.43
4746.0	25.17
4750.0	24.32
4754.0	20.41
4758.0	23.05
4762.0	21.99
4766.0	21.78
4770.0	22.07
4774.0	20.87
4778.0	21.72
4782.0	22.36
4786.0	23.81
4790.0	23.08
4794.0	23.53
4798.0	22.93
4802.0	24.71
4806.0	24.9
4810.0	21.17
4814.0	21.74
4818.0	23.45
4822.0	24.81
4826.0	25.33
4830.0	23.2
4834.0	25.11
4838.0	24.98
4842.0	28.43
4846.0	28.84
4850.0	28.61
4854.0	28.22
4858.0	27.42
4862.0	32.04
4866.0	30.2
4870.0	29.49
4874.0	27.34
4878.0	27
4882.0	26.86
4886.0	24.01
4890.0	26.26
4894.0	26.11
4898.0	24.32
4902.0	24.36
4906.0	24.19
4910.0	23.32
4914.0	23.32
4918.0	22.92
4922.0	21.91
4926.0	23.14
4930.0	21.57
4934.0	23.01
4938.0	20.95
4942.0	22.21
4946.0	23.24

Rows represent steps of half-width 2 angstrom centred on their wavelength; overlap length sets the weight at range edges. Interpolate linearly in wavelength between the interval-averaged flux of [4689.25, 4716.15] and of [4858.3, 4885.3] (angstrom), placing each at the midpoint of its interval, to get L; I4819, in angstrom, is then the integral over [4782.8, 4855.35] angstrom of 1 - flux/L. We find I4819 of 5.9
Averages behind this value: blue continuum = 23.4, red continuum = 28.5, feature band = 24.8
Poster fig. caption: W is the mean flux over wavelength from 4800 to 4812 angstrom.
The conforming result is 23.6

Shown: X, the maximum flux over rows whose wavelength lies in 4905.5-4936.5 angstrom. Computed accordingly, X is 24.19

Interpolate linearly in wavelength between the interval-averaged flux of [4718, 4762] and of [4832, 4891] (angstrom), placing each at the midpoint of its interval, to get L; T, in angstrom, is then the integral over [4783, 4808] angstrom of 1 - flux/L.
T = 1.0 angstrom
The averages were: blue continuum 22.3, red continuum 27.7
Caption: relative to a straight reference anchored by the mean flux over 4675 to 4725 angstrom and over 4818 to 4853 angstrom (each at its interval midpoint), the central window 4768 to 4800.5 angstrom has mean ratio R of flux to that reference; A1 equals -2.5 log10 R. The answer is 0.11 mag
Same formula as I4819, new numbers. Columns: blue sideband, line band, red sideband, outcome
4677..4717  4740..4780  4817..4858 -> 3.91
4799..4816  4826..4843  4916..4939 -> -1.71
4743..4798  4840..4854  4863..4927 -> -2.42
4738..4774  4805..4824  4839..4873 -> 2.29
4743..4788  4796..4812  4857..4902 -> 0.44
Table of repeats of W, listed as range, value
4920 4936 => 22.4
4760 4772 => 21.9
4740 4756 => 23.1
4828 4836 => 24.2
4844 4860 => 28.3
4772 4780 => 21.3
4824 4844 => 25.4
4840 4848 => 28.6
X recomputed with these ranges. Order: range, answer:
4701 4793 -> 25.17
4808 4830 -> 25.33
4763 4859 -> 28.84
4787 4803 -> 24.71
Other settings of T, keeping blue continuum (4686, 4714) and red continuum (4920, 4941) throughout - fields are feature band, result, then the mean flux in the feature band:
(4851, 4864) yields -3.8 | 29.2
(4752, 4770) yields 1.1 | 21.8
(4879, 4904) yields -3.4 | 25.4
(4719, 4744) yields 1.9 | 21.6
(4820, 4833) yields -1.0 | 24.5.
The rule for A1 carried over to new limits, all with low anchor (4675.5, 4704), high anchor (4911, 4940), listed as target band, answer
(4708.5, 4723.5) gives 0.09 mag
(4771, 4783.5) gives 0.10 mag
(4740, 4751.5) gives 0.00 mag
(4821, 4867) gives -0.18 mag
